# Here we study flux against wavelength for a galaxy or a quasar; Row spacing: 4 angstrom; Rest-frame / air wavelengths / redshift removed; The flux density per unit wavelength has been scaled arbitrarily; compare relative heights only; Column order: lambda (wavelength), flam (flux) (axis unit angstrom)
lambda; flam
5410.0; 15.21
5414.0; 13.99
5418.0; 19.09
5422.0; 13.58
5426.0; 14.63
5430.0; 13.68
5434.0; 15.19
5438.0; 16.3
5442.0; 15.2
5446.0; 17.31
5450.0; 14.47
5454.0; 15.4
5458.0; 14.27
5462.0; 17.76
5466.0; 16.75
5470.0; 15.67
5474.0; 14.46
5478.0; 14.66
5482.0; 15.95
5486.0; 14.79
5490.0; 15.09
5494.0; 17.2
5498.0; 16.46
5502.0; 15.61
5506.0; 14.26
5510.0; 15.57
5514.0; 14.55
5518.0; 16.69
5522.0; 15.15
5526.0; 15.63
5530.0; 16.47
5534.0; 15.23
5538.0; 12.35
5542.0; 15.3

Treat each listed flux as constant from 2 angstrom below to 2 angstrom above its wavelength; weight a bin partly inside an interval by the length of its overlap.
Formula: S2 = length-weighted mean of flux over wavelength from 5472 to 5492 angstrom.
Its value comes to 15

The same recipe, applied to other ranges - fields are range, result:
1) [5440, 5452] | 15.7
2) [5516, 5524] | 15.9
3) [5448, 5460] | 14.7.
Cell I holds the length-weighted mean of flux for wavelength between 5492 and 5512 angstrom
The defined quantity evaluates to 15.8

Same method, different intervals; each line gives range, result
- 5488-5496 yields 16.1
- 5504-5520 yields 15.3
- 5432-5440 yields 15.7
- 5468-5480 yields 14.9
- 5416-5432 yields 15.2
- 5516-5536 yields 15.8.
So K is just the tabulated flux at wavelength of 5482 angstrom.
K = 15.95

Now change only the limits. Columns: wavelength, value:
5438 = 16.3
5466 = 16.75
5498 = 16.46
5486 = 14.79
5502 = 15.61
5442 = 15.2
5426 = 14.63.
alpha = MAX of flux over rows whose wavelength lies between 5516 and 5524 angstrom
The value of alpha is 16.69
